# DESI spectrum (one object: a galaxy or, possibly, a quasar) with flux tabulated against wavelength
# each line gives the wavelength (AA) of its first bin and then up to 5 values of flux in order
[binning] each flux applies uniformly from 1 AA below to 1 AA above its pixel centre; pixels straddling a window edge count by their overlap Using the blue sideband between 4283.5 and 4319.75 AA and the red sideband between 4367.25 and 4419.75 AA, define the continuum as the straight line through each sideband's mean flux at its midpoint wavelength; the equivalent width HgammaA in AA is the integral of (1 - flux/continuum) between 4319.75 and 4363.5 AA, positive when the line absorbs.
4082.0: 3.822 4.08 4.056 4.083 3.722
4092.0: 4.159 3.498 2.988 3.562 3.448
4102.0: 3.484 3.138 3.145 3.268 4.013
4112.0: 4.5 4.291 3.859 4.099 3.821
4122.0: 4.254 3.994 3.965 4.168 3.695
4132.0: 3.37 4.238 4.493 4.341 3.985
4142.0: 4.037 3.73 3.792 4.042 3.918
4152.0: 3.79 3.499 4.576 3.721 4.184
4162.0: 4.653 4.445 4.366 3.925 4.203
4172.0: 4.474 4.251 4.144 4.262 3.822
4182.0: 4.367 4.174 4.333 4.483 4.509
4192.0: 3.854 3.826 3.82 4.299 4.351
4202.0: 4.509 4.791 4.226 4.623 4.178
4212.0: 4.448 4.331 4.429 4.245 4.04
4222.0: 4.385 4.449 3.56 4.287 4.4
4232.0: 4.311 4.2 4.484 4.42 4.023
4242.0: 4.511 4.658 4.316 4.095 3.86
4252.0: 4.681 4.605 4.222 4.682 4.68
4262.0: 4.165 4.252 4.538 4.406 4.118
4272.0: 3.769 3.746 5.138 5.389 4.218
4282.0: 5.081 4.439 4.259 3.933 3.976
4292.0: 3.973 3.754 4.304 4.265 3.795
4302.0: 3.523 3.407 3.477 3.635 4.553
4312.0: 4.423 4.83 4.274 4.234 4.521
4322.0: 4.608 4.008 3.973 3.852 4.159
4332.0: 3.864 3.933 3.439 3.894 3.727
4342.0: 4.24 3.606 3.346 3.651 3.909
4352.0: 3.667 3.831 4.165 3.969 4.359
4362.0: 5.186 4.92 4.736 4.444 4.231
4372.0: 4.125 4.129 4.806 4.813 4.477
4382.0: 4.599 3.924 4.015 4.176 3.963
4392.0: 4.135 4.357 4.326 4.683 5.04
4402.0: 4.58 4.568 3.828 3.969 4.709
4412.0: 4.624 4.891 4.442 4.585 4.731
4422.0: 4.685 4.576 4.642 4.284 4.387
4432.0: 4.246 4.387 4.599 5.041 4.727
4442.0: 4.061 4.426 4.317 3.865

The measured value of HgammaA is 2.2 AA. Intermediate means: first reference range 4.06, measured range 4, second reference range 4.41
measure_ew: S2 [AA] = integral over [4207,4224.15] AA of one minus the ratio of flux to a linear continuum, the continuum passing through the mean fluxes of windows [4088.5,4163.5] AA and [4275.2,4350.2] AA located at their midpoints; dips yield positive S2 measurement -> -1.54 AA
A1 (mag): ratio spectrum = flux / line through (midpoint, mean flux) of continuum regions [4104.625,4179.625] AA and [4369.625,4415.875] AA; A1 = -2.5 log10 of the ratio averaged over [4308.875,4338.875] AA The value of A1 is 0.03 mag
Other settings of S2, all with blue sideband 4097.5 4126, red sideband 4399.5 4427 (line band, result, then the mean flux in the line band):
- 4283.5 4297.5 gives 0.5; 4.08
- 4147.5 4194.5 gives -2.7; 4.16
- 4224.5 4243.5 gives -0.8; 4.26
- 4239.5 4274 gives -1.3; 4.32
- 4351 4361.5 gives 0.8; 4.05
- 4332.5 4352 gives 2.8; 3.75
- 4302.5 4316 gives 0.8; 4.05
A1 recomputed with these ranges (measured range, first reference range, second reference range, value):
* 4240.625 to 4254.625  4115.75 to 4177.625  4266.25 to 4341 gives -0.07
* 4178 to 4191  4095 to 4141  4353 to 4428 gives -0.08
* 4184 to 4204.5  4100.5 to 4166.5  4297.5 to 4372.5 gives -0.07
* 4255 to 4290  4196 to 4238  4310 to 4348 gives -0.05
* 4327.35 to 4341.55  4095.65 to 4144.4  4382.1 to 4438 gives 0.11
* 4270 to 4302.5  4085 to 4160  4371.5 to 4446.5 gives -0.01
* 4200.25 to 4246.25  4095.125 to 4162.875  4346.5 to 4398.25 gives -0.08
